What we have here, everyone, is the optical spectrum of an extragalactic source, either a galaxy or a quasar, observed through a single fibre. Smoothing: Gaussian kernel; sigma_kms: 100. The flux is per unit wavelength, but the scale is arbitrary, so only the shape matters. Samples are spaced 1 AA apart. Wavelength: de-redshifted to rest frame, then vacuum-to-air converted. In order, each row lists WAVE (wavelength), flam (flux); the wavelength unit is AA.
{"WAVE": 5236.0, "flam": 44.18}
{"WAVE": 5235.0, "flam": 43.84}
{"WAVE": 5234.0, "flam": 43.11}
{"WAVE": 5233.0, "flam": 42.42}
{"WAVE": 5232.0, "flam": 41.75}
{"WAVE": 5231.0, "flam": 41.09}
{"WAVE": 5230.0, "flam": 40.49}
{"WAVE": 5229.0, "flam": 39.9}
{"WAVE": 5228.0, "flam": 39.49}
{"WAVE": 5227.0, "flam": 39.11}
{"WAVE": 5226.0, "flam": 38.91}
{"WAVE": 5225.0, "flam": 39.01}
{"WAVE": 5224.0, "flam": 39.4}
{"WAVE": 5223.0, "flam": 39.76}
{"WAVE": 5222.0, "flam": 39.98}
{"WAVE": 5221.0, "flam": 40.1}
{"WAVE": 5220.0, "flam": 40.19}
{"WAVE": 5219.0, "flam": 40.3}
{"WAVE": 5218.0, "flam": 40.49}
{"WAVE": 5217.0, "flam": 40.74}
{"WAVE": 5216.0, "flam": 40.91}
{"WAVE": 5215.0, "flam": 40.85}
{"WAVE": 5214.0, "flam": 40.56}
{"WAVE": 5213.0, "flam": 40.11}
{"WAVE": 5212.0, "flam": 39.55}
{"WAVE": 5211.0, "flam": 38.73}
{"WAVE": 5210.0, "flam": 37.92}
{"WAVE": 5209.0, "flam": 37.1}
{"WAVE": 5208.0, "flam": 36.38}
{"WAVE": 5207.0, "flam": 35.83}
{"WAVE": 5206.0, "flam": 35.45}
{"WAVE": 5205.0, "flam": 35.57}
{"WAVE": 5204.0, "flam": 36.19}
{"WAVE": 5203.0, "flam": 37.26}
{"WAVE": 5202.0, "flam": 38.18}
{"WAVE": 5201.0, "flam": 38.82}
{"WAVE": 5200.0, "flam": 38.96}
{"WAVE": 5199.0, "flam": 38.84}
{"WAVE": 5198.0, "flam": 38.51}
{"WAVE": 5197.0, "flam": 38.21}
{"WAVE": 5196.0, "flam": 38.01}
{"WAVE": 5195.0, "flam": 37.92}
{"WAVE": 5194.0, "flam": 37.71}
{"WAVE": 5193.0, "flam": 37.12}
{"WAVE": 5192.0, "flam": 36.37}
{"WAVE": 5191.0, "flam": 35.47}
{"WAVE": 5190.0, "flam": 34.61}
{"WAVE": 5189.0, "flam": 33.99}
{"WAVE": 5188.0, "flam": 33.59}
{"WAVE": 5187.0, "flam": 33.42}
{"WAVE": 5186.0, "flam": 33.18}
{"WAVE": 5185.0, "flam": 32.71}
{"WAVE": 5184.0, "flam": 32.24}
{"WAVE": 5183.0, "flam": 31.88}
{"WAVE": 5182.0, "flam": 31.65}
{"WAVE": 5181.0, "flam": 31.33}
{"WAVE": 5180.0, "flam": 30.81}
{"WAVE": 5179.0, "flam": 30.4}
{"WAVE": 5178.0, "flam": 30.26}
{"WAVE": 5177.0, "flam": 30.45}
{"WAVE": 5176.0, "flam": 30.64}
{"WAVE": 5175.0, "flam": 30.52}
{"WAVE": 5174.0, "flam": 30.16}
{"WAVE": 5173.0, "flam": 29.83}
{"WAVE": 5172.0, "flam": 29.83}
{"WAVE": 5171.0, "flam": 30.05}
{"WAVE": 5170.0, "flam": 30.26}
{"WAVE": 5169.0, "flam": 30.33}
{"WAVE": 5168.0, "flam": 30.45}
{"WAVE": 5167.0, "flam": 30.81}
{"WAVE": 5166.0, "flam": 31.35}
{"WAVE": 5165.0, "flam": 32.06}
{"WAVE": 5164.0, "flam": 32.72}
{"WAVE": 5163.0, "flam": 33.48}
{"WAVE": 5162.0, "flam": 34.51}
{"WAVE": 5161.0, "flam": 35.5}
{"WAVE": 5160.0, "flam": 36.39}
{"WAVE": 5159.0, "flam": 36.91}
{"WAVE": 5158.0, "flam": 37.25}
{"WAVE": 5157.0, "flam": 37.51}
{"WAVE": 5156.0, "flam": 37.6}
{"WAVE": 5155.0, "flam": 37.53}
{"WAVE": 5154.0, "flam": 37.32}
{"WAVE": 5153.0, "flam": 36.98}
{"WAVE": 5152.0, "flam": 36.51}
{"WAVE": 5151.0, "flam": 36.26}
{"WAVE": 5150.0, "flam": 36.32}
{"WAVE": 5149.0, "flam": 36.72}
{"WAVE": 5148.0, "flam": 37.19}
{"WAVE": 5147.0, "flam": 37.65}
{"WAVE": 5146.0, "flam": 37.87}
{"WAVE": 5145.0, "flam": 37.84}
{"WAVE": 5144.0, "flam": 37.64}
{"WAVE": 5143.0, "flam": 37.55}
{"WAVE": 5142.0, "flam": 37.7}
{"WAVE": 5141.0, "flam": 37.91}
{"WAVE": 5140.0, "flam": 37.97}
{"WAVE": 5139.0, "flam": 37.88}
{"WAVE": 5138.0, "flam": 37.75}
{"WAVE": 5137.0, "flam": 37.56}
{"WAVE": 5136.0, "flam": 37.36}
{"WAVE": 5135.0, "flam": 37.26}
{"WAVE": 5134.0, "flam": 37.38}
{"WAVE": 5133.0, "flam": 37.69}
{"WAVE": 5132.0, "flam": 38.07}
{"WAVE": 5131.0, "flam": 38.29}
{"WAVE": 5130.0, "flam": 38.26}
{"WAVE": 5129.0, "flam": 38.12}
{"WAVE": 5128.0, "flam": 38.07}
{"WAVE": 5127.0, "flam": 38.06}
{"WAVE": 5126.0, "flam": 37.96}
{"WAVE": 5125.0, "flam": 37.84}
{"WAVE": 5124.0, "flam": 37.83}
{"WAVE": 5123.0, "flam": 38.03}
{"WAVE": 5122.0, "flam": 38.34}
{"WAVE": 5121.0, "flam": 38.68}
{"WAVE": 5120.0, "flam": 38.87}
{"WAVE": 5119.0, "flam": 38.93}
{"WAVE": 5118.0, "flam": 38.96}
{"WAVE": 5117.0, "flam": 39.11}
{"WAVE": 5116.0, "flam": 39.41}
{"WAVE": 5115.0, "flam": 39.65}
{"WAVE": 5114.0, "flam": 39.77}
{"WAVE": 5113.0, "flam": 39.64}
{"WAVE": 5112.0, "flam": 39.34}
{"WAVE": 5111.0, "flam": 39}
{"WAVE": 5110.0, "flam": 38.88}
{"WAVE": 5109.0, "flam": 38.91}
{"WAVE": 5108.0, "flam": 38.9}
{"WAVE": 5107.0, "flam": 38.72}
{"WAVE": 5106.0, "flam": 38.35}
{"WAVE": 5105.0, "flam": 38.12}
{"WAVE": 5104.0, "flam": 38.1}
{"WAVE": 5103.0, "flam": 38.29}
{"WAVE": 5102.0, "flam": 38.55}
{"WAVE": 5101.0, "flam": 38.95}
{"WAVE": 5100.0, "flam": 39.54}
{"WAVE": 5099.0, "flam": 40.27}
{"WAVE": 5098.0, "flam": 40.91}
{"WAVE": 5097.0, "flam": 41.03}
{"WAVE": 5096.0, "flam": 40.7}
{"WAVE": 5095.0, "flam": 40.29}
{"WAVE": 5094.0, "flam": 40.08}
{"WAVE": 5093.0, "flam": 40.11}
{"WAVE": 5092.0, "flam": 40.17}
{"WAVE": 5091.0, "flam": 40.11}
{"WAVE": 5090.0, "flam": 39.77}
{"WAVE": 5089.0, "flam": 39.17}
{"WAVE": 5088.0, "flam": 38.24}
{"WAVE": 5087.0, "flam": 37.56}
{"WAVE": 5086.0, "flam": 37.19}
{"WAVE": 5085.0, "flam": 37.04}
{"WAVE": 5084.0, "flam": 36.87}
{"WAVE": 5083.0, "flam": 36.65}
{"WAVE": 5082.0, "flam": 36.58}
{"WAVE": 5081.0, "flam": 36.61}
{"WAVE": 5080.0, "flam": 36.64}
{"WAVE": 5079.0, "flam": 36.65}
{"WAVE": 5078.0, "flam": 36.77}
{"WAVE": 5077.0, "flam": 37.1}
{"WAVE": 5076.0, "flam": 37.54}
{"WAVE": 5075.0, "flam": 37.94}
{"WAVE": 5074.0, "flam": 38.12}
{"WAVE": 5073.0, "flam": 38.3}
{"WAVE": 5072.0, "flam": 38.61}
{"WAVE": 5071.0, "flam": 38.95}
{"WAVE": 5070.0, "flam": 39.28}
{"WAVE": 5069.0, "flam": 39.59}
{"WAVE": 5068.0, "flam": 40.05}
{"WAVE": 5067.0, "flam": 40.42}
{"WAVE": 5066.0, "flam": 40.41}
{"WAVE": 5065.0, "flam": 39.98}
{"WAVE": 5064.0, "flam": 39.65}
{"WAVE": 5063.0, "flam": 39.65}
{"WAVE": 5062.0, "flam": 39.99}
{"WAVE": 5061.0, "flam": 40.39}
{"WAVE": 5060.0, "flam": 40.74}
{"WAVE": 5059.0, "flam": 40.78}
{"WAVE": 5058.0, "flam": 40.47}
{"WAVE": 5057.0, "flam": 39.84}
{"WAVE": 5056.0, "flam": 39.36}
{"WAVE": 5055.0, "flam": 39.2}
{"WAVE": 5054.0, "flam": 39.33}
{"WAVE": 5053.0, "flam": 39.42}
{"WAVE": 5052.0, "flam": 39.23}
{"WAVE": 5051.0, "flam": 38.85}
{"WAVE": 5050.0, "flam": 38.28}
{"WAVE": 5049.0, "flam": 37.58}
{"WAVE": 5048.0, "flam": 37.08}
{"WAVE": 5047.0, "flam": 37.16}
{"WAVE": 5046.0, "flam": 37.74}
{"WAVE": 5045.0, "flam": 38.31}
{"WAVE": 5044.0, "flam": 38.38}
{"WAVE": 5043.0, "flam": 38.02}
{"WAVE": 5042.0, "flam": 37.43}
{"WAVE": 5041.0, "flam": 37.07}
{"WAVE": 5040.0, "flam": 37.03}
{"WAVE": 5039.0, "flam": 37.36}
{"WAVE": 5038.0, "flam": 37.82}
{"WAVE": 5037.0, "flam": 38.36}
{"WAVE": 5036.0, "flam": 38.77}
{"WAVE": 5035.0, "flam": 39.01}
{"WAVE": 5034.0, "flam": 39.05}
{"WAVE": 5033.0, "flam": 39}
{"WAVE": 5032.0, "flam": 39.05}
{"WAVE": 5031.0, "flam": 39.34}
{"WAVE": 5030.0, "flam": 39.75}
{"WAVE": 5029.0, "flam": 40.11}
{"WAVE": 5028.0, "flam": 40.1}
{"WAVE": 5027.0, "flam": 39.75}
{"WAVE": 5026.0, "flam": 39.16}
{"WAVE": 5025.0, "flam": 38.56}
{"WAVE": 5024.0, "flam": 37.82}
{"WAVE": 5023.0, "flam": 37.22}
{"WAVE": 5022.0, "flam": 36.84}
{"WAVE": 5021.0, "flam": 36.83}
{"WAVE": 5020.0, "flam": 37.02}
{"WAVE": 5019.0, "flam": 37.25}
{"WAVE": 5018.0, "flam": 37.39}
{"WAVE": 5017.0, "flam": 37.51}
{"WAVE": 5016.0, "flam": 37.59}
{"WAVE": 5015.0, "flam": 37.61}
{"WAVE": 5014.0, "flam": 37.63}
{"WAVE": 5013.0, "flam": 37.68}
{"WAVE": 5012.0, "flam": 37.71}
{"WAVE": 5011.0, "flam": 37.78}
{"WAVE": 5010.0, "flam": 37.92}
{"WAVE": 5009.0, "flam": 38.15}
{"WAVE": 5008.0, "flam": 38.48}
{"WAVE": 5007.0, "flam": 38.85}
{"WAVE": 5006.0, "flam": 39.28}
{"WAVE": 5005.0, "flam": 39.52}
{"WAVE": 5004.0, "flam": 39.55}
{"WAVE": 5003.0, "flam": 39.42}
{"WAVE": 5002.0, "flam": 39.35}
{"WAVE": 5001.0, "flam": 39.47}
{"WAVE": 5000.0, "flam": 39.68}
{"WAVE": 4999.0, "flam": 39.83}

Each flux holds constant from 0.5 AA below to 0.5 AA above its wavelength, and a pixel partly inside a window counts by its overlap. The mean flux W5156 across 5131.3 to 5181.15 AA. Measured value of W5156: 34.8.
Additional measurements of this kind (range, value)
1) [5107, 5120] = 39.2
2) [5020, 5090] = 38.5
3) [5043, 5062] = 39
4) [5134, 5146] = 37.7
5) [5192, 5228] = 38.6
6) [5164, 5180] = 30.6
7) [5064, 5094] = 38.4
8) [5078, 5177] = 37.1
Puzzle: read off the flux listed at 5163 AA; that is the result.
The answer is 33.48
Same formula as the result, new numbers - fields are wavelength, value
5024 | 37.82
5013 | 37.68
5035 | 39.01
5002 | 39.35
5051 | 38.85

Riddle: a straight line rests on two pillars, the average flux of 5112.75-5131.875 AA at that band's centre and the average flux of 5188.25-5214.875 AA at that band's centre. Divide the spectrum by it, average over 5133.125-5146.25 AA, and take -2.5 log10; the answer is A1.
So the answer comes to 0.02 mag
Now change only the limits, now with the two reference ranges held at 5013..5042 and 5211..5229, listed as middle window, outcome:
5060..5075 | -0.03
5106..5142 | 0.02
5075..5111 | 0.01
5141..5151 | 0.05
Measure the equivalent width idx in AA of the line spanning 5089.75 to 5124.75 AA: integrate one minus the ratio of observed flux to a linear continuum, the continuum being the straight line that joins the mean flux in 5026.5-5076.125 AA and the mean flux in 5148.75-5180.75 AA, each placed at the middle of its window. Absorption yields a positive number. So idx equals -2.97 AA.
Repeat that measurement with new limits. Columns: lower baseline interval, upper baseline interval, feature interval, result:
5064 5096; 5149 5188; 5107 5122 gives -1.1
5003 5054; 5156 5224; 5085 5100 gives -1.0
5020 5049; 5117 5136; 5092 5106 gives -0.5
